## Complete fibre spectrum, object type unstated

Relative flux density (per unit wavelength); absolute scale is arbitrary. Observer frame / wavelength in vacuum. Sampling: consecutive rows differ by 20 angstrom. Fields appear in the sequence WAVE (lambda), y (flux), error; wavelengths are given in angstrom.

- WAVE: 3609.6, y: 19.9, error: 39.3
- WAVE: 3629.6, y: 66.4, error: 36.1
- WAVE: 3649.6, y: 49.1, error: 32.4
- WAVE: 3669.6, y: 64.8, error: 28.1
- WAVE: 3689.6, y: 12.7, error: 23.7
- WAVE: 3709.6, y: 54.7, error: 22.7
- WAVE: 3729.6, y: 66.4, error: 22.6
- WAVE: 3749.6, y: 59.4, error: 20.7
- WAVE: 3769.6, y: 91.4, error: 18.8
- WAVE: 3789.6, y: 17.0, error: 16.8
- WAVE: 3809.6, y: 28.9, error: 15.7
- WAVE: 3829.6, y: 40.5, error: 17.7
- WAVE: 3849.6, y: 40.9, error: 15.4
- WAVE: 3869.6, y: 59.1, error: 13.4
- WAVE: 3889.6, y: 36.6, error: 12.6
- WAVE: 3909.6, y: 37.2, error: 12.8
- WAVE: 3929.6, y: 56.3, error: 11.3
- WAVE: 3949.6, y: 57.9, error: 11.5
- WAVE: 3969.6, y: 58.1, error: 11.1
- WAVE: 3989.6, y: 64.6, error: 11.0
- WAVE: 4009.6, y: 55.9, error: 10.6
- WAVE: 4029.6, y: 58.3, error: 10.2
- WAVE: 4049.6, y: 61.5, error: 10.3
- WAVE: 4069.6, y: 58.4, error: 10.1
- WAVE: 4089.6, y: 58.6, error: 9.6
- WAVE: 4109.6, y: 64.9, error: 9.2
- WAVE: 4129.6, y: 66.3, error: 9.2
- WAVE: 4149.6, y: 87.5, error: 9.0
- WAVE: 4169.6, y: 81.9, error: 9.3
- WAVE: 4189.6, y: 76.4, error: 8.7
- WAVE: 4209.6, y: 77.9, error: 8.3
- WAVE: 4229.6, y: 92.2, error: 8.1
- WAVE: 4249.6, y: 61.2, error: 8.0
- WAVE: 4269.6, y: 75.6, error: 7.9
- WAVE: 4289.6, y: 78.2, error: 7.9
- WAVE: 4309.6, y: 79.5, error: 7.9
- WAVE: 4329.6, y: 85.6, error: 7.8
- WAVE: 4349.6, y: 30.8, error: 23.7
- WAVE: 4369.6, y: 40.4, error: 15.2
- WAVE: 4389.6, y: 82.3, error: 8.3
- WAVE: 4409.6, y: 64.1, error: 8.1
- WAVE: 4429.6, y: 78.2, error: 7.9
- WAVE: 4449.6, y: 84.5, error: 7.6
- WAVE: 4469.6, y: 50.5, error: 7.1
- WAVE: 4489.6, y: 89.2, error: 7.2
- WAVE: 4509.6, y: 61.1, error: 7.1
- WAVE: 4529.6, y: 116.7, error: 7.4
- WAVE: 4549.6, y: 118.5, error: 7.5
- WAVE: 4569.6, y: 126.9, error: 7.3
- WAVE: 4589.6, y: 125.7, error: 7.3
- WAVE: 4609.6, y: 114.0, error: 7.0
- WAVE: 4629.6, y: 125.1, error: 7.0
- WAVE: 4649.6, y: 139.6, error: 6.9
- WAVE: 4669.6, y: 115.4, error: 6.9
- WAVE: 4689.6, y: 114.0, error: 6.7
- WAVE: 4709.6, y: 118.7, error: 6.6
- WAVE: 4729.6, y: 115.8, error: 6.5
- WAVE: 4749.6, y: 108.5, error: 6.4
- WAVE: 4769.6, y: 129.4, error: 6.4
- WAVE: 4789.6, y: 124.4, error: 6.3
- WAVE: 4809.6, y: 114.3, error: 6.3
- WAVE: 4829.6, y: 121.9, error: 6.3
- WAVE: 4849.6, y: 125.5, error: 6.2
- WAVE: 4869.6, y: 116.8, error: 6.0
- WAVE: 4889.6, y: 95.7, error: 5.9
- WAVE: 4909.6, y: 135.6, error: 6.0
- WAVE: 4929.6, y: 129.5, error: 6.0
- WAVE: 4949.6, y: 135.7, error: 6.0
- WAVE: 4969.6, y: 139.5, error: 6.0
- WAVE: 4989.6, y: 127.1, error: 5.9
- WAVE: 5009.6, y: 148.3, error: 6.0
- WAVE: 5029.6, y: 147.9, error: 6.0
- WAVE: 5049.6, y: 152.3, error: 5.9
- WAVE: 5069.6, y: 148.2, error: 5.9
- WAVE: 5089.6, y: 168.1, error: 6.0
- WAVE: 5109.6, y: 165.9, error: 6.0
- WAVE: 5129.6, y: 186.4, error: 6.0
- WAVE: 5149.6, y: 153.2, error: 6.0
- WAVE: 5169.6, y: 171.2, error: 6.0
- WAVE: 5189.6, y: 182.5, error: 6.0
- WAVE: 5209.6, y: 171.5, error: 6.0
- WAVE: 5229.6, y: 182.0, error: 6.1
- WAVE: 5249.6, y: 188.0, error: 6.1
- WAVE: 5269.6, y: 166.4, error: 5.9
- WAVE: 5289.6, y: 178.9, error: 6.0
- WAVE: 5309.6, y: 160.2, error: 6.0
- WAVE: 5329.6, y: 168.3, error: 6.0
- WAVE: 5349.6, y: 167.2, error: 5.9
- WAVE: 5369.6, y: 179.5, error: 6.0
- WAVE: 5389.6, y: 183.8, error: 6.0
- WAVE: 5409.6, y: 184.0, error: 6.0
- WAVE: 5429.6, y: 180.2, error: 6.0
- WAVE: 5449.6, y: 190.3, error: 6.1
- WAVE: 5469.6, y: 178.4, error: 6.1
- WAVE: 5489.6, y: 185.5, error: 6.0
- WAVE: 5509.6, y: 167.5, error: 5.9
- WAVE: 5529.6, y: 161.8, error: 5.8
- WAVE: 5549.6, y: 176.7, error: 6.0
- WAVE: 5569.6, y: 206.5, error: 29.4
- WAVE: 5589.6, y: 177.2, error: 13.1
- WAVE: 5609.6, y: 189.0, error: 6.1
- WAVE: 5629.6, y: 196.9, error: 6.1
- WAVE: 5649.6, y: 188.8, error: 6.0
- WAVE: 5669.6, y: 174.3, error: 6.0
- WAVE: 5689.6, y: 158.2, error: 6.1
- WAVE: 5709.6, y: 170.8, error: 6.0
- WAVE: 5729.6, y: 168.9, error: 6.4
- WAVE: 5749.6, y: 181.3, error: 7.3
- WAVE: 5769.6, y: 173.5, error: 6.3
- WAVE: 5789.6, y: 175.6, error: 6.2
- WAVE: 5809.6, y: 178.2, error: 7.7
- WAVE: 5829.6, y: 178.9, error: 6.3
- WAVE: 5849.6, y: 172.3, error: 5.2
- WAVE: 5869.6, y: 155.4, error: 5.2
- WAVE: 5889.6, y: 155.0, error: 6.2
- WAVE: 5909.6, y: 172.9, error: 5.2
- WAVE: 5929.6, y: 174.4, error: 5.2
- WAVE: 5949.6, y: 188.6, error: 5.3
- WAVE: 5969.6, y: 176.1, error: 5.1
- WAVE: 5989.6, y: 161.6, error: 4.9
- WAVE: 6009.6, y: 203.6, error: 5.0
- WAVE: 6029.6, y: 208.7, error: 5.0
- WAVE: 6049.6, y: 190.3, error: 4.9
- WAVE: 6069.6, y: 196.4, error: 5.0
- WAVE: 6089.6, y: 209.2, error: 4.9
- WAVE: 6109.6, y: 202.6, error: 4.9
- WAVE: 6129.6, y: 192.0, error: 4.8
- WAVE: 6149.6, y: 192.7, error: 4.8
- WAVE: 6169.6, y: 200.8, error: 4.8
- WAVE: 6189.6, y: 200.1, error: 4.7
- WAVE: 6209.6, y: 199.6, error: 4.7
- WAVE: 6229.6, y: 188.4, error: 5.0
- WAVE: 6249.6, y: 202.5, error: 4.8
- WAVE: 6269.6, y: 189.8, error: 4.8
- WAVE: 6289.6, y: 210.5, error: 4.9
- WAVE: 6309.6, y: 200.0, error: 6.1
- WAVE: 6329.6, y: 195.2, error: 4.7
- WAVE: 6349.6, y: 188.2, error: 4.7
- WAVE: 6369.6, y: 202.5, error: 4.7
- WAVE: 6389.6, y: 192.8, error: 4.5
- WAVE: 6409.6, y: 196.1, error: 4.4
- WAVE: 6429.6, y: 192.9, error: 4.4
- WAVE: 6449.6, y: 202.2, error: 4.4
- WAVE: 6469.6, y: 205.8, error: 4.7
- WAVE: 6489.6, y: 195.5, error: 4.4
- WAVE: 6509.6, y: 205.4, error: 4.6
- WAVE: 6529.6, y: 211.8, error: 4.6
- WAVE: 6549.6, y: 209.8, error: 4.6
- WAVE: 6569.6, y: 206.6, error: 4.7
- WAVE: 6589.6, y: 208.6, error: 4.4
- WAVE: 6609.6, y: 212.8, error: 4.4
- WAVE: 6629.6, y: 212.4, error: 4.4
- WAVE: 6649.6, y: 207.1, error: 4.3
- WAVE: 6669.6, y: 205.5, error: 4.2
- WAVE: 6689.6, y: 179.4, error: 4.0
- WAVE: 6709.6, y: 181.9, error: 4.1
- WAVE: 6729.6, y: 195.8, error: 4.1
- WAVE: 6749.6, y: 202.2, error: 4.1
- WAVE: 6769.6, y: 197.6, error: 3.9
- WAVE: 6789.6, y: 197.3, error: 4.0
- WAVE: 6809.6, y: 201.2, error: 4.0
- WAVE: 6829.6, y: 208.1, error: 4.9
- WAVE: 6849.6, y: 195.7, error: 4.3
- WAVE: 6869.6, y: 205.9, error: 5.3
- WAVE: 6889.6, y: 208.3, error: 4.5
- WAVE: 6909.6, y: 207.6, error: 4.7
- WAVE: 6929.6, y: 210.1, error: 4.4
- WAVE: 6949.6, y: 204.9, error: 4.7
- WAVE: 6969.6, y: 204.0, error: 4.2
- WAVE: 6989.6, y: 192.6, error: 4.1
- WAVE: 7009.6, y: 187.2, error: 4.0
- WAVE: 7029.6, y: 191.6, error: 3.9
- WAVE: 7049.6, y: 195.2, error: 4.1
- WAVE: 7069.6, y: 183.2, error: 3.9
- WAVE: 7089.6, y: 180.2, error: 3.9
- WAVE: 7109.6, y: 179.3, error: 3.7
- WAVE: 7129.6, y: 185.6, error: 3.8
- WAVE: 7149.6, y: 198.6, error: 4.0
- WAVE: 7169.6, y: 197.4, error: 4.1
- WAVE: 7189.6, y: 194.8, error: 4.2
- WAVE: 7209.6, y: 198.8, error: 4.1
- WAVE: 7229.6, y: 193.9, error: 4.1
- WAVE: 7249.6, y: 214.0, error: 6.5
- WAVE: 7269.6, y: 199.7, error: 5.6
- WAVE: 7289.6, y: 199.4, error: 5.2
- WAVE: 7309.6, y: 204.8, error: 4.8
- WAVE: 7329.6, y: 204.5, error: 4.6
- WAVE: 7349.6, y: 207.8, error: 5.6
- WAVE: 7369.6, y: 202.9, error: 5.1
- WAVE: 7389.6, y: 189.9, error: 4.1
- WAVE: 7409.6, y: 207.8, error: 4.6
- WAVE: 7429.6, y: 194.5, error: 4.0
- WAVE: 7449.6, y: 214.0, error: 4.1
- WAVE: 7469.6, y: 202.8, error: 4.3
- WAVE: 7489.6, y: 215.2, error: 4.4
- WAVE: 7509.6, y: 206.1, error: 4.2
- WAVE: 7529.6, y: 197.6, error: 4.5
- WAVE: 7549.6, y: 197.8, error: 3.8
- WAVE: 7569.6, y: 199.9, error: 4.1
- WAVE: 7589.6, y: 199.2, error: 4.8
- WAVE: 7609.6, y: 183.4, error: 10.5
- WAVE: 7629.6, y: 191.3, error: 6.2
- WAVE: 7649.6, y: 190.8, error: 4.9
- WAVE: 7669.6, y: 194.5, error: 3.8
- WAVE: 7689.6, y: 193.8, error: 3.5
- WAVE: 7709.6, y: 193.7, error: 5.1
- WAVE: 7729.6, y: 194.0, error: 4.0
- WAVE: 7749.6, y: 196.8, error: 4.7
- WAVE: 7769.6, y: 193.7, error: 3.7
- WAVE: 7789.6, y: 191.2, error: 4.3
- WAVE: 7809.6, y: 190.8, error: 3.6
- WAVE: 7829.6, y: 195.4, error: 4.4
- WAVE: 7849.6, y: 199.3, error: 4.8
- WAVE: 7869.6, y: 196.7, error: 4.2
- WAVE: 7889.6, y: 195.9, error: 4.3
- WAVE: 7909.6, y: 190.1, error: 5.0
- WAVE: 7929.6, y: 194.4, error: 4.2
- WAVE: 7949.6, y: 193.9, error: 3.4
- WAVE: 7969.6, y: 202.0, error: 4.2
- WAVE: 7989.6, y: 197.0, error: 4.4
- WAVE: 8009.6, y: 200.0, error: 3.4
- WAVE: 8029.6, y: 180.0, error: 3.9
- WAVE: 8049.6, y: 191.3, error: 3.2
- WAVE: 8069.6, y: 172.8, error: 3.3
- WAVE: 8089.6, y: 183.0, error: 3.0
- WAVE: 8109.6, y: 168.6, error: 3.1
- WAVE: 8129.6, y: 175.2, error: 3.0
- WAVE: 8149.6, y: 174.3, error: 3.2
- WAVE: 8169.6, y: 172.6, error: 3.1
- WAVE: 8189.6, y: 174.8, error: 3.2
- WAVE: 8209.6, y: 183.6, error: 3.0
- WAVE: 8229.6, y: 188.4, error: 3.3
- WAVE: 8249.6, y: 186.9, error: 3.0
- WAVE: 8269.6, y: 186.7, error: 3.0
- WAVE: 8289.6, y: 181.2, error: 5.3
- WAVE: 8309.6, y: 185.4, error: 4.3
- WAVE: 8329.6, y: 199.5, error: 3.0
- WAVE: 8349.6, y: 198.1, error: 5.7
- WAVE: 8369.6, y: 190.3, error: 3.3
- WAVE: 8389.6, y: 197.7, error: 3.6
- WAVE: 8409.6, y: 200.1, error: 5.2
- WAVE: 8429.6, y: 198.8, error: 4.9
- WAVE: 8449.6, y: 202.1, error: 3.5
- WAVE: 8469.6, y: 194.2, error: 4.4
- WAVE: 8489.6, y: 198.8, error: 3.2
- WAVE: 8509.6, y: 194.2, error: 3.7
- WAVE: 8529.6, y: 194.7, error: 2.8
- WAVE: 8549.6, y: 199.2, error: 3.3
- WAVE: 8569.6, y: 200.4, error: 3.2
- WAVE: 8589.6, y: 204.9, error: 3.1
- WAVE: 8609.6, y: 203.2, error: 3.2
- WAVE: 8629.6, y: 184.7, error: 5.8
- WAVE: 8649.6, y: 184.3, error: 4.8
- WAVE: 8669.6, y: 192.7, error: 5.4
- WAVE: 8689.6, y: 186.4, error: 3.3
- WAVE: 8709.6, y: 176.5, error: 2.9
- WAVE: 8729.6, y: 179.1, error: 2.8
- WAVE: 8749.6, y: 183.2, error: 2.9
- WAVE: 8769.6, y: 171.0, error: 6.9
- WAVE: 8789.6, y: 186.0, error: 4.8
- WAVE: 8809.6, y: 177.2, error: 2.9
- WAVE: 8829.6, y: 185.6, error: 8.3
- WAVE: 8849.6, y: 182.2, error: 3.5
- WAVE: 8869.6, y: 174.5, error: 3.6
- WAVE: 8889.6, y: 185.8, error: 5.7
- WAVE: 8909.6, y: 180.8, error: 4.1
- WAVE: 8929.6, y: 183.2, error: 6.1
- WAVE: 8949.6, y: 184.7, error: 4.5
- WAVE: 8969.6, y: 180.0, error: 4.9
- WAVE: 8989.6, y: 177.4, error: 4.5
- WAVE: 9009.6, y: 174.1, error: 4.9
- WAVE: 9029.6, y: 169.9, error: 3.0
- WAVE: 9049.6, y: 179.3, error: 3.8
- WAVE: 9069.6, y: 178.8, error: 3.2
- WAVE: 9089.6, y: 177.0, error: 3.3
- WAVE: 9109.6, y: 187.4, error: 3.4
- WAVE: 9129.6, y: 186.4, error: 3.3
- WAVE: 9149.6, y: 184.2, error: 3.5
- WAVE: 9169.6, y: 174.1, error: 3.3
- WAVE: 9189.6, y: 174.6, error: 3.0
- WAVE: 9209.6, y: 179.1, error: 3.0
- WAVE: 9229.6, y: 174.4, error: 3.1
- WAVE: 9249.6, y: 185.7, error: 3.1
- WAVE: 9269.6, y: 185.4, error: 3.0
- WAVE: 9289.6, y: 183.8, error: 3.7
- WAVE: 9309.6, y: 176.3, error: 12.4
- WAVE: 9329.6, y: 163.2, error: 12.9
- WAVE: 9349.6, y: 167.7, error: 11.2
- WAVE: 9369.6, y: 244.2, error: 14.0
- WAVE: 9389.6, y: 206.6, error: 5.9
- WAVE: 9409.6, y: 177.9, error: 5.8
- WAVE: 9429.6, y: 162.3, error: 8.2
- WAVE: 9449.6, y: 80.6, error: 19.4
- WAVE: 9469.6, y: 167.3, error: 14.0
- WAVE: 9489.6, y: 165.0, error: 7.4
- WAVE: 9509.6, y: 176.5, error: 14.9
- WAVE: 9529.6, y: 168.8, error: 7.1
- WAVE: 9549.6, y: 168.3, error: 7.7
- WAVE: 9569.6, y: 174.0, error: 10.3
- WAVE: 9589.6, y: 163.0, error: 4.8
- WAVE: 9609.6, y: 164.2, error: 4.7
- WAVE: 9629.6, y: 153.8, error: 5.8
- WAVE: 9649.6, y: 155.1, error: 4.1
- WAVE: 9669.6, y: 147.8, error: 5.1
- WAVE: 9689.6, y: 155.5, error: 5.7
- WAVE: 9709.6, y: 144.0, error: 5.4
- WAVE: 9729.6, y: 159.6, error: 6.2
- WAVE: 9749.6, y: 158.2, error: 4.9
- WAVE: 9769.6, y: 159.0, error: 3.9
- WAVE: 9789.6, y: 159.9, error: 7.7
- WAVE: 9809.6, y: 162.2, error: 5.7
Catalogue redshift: 0.136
